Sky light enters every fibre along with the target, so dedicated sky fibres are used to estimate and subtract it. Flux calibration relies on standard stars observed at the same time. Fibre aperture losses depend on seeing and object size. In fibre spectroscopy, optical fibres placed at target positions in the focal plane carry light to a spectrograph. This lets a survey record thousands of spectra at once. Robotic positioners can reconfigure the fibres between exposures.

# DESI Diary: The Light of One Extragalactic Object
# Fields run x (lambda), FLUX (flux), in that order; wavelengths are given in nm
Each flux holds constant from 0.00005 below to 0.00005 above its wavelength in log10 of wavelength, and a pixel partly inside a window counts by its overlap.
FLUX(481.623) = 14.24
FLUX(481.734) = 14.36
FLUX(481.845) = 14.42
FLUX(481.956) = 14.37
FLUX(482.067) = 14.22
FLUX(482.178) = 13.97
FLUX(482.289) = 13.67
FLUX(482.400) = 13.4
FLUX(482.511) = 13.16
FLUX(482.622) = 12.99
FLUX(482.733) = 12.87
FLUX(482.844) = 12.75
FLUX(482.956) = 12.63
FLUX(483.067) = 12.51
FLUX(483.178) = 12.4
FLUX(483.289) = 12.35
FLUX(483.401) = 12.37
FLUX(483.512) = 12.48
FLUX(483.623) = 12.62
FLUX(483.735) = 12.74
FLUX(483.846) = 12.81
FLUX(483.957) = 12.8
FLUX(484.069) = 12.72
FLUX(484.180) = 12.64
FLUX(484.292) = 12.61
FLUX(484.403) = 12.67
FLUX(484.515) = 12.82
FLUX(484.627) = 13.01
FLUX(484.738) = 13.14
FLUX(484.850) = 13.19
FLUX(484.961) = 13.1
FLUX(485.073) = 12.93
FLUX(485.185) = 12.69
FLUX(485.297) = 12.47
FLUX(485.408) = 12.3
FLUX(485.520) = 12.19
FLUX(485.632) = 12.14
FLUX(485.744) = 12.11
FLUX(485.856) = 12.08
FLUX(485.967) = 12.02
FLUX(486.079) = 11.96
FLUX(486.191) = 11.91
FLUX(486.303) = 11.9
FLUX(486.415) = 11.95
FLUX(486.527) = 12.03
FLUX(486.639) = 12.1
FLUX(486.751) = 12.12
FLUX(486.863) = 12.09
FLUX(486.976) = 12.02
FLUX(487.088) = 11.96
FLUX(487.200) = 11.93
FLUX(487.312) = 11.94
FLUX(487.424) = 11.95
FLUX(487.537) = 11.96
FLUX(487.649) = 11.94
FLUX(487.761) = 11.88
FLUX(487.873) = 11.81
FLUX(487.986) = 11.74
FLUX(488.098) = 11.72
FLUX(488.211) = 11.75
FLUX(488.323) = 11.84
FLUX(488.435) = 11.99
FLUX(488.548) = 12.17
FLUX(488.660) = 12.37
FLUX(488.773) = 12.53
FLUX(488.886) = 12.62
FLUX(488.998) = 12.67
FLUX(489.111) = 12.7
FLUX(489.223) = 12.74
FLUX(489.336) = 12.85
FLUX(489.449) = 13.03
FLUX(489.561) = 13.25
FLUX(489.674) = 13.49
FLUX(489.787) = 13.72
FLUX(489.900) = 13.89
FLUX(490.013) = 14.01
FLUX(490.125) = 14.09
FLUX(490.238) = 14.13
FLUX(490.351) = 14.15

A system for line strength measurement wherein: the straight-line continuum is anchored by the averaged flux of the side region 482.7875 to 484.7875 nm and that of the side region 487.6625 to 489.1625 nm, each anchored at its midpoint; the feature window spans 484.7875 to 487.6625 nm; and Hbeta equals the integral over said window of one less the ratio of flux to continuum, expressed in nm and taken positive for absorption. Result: 0.04 nm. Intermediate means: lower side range 12.7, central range 12.2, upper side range 12.1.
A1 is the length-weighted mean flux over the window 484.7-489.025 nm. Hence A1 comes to 12.2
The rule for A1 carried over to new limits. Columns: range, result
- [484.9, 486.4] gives 12.3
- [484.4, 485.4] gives 12.9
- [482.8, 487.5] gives 12.4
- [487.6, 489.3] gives 12.2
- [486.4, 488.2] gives 11.9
